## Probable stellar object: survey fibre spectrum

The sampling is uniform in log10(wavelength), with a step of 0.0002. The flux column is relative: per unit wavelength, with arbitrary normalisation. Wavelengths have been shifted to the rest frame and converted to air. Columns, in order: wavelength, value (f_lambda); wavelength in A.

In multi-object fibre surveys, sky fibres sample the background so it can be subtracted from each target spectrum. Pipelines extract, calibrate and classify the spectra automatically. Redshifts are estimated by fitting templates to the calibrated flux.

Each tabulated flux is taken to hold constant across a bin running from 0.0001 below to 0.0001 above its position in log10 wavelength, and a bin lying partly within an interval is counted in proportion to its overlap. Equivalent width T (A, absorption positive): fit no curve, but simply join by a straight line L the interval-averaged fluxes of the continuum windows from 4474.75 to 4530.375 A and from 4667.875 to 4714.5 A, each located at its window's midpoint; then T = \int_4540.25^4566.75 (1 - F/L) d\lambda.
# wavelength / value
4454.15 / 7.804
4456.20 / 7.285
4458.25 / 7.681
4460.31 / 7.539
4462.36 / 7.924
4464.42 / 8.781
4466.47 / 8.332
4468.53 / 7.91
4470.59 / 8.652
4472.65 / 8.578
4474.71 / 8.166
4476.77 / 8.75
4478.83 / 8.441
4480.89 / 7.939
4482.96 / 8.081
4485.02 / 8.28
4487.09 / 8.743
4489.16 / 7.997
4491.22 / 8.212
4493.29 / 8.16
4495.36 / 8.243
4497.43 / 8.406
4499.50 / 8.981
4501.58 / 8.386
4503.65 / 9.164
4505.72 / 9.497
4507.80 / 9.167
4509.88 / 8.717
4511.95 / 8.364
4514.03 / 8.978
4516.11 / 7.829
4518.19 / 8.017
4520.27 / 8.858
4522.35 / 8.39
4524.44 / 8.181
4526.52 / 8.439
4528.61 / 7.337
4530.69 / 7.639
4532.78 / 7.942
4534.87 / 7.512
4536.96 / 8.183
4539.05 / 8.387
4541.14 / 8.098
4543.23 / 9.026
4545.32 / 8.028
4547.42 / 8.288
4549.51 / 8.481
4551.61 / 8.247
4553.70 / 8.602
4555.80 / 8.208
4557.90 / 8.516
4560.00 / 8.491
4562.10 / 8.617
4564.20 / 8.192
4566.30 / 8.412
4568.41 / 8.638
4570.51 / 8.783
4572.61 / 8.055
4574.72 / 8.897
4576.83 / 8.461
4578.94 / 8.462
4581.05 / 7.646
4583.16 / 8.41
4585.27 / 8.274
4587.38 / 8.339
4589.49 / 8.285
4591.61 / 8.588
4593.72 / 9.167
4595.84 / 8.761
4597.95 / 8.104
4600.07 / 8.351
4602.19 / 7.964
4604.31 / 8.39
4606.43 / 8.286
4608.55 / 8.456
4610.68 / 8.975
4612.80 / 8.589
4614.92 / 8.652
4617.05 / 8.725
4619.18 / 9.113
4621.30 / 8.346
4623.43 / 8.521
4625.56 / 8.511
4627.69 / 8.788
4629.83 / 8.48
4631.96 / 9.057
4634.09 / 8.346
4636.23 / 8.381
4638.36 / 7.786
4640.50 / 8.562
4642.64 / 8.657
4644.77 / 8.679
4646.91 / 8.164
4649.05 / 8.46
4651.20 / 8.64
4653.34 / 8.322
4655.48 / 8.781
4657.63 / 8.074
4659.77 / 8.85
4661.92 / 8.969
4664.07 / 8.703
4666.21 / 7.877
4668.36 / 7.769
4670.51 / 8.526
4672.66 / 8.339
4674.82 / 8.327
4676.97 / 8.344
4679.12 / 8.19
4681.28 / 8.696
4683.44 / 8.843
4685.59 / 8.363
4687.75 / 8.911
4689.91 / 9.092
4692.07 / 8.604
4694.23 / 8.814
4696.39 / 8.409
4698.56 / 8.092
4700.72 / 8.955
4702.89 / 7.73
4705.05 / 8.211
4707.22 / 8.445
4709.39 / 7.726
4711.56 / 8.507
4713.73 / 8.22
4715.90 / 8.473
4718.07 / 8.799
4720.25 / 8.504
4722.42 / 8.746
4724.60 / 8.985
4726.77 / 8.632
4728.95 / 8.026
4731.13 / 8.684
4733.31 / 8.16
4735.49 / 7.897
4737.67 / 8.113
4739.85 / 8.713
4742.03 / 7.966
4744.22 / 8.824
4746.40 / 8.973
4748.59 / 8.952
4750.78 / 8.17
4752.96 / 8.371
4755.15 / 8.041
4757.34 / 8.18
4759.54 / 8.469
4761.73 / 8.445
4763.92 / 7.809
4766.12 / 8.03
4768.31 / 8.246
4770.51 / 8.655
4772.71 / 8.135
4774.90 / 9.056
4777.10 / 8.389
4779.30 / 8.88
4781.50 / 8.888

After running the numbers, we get 0.1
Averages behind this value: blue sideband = 8.43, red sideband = 8.42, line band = 8.4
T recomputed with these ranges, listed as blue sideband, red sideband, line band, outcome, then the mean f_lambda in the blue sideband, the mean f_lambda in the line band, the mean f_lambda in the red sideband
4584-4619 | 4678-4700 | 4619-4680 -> 0.7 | 8.51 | 8.46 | 8.61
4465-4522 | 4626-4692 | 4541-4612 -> 0.5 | 8.48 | 8.43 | 8.5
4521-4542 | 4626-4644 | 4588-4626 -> -0.7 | 8.02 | 8.54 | 8.51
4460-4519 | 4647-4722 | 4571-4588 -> 0.2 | 8.44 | 8.33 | 8.46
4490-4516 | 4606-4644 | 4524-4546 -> 1.4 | 8.66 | 8.07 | 8.57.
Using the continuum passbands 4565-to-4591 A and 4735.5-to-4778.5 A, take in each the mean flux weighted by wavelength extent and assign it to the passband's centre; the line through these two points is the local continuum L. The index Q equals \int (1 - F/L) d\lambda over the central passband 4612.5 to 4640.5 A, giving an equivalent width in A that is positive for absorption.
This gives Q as -0.6 A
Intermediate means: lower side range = 8.39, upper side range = 8.39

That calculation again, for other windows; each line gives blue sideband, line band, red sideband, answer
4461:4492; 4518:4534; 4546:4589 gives 0.50 A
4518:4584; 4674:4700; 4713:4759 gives -0.48 A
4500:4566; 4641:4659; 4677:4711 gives -0.08 A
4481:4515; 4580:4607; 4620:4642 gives 0.50 A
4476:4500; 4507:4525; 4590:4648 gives -0.26 A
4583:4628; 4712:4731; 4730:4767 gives -0.40 A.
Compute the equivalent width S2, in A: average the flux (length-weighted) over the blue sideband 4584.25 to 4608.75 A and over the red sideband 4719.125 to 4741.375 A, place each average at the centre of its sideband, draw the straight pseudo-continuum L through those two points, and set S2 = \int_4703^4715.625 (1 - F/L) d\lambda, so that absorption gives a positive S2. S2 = 0.3 A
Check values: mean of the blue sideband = 8.41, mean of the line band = 8.2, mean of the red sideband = 8.44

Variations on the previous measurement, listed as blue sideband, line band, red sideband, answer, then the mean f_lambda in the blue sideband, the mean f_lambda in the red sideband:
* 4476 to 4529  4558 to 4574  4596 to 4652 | 0.02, 8.46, 8.5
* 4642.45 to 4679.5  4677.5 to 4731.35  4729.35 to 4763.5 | -0.64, 8.43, 8.38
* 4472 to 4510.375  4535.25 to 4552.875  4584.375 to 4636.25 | 0.44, 8.52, 8.54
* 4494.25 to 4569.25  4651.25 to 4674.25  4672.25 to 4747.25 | 0.05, 8.4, 8.47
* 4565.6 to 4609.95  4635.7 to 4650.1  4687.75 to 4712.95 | 0.07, 8.42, 8.43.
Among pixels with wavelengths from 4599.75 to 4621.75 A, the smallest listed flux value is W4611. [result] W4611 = 7.964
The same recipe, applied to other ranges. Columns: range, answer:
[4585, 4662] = 7.786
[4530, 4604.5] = 7.512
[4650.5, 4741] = 7.726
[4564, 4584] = 7.646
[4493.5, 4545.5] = 7.337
